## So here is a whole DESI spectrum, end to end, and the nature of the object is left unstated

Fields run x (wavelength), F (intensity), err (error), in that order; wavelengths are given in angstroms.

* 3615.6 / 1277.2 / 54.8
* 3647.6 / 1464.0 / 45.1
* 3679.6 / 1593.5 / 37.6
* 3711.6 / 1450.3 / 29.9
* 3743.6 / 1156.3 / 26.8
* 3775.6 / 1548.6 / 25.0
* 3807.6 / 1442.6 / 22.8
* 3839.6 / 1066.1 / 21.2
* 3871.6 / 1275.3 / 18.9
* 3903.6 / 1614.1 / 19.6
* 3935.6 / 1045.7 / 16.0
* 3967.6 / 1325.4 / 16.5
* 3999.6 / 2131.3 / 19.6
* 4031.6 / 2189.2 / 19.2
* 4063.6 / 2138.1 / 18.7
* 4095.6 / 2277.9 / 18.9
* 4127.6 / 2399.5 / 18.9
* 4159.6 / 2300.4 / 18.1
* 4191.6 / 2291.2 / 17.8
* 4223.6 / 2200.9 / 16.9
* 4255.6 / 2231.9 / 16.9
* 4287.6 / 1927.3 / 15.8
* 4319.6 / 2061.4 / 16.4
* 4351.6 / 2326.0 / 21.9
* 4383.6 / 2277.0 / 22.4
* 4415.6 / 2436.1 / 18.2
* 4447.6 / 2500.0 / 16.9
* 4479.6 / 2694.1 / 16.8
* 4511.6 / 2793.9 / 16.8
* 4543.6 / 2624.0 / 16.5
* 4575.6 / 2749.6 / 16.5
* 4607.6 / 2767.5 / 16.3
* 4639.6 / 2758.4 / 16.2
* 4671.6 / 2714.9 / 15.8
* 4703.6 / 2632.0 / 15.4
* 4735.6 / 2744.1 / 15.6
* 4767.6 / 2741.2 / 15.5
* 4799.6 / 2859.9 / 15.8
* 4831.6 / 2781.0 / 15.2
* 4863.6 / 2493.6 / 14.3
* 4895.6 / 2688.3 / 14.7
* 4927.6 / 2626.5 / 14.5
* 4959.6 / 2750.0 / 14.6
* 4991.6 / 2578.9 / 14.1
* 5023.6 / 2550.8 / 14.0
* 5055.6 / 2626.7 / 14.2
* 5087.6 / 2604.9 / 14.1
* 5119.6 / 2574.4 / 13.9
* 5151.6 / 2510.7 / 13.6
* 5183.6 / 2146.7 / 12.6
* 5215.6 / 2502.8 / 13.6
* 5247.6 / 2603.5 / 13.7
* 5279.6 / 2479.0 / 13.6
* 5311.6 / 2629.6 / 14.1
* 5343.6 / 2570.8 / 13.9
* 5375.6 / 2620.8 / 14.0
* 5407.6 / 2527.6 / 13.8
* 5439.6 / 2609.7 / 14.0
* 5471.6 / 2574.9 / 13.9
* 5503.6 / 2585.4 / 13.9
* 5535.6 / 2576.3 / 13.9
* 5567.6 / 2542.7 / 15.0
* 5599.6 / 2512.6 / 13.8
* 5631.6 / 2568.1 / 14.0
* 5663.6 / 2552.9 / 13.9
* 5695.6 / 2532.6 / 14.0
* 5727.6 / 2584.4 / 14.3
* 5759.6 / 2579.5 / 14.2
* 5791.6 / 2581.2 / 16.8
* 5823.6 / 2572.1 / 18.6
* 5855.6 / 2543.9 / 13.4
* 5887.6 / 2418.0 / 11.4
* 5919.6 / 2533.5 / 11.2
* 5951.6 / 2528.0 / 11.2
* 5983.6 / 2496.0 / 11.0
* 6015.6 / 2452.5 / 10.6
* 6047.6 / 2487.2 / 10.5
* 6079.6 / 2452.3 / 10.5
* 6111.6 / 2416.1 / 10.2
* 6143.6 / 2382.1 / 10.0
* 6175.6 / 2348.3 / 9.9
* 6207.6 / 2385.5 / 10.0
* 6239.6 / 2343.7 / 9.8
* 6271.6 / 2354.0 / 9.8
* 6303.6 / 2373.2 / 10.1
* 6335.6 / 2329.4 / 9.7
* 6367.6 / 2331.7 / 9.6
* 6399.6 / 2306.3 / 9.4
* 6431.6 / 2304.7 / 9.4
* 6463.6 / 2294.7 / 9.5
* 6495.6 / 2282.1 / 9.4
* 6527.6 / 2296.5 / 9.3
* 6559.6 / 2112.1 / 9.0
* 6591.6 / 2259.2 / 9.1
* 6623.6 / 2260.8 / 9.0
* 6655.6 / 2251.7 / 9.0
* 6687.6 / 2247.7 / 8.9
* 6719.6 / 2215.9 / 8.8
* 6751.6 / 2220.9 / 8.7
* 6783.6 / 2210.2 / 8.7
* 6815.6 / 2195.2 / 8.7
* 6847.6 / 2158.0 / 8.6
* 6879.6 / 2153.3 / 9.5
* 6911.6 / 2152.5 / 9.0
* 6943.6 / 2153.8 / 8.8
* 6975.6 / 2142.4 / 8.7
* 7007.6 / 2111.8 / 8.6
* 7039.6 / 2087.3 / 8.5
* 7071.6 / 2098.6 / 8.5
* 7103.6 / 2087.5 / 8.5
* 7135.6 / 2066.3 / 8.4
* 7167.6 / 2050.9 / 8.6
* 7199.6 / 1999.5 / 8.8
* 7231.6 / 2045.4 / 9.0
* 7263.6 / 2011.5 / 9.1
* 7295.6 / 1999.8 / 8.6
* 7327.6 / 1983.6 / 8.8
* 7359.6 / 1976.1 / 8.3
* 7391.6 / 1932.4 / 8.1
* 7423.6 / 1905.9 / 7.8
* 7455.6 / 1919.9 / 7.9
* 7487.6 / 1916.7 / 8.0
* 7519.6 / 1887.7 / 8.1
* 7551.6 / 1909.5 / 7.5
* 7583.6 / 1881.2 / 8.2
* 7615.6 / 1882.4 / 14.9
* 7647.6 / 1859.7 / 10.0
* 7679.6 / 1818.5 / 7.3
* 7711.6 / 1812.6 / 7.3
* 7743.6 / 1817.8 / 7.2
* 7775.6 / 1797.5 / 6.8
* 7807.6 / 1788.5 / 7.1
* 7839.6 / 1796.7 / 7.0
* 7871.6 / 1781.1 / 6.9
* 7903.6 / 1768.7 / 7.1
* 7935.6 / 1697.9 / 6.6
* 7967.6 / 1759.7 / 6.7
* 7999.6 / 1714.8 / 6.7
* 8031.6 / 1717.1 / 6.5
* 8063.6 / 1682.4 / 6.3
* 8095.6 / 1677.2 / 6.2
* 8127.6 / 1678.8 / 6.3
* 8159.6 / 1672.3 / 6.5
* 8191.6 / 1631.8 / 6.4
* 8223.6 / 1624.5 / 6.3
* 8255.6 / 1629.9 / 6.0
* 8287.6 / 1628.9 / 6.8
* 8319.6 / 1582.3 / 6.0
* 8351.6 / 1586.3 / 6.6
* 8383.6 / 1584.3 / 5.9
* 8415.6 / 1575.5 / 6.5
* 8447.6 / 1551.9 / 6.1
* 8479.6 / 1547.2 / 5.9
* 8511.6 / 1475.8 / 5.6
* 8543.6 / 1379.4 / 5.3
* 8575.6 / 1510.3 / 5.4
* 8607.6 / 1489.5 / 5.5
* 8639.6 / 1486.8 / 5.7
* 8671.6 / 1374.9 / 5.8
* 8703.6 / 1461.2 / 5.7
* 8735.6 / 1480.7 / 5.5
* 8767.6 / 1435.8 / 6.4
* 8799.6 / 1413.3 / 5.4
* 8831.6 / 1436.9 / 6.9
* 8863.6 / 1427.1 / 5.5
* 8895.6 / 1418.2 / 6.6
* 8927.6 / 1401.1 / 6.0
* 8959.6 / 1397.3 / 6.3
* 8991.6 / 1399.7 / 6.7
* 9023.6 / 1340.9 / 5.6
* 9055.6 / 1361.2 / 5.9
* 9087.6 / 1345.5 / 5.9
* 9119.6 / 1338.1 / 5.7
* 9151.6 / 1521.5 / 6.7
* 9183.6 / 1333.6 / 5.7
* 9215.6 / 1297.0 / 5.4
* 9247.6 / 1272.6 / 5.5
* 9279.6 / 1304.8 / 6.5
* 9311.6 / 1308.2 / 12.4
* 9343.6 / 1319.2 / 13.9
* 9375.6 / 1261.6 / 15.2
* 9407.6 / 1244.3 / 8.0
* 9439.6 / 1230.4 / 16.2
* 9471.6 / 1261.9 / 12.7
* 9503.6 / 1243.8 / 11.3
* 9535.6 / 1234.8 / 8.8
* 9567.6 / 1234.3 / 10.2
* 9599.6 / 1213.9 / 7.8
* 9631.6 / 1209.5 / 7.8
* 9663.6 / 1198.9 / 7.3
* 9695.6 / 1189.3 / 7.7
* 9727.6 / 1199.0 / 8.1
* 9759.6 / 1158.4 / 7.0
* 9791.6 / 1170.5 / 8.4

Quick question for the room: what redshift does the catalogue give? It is 0.00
